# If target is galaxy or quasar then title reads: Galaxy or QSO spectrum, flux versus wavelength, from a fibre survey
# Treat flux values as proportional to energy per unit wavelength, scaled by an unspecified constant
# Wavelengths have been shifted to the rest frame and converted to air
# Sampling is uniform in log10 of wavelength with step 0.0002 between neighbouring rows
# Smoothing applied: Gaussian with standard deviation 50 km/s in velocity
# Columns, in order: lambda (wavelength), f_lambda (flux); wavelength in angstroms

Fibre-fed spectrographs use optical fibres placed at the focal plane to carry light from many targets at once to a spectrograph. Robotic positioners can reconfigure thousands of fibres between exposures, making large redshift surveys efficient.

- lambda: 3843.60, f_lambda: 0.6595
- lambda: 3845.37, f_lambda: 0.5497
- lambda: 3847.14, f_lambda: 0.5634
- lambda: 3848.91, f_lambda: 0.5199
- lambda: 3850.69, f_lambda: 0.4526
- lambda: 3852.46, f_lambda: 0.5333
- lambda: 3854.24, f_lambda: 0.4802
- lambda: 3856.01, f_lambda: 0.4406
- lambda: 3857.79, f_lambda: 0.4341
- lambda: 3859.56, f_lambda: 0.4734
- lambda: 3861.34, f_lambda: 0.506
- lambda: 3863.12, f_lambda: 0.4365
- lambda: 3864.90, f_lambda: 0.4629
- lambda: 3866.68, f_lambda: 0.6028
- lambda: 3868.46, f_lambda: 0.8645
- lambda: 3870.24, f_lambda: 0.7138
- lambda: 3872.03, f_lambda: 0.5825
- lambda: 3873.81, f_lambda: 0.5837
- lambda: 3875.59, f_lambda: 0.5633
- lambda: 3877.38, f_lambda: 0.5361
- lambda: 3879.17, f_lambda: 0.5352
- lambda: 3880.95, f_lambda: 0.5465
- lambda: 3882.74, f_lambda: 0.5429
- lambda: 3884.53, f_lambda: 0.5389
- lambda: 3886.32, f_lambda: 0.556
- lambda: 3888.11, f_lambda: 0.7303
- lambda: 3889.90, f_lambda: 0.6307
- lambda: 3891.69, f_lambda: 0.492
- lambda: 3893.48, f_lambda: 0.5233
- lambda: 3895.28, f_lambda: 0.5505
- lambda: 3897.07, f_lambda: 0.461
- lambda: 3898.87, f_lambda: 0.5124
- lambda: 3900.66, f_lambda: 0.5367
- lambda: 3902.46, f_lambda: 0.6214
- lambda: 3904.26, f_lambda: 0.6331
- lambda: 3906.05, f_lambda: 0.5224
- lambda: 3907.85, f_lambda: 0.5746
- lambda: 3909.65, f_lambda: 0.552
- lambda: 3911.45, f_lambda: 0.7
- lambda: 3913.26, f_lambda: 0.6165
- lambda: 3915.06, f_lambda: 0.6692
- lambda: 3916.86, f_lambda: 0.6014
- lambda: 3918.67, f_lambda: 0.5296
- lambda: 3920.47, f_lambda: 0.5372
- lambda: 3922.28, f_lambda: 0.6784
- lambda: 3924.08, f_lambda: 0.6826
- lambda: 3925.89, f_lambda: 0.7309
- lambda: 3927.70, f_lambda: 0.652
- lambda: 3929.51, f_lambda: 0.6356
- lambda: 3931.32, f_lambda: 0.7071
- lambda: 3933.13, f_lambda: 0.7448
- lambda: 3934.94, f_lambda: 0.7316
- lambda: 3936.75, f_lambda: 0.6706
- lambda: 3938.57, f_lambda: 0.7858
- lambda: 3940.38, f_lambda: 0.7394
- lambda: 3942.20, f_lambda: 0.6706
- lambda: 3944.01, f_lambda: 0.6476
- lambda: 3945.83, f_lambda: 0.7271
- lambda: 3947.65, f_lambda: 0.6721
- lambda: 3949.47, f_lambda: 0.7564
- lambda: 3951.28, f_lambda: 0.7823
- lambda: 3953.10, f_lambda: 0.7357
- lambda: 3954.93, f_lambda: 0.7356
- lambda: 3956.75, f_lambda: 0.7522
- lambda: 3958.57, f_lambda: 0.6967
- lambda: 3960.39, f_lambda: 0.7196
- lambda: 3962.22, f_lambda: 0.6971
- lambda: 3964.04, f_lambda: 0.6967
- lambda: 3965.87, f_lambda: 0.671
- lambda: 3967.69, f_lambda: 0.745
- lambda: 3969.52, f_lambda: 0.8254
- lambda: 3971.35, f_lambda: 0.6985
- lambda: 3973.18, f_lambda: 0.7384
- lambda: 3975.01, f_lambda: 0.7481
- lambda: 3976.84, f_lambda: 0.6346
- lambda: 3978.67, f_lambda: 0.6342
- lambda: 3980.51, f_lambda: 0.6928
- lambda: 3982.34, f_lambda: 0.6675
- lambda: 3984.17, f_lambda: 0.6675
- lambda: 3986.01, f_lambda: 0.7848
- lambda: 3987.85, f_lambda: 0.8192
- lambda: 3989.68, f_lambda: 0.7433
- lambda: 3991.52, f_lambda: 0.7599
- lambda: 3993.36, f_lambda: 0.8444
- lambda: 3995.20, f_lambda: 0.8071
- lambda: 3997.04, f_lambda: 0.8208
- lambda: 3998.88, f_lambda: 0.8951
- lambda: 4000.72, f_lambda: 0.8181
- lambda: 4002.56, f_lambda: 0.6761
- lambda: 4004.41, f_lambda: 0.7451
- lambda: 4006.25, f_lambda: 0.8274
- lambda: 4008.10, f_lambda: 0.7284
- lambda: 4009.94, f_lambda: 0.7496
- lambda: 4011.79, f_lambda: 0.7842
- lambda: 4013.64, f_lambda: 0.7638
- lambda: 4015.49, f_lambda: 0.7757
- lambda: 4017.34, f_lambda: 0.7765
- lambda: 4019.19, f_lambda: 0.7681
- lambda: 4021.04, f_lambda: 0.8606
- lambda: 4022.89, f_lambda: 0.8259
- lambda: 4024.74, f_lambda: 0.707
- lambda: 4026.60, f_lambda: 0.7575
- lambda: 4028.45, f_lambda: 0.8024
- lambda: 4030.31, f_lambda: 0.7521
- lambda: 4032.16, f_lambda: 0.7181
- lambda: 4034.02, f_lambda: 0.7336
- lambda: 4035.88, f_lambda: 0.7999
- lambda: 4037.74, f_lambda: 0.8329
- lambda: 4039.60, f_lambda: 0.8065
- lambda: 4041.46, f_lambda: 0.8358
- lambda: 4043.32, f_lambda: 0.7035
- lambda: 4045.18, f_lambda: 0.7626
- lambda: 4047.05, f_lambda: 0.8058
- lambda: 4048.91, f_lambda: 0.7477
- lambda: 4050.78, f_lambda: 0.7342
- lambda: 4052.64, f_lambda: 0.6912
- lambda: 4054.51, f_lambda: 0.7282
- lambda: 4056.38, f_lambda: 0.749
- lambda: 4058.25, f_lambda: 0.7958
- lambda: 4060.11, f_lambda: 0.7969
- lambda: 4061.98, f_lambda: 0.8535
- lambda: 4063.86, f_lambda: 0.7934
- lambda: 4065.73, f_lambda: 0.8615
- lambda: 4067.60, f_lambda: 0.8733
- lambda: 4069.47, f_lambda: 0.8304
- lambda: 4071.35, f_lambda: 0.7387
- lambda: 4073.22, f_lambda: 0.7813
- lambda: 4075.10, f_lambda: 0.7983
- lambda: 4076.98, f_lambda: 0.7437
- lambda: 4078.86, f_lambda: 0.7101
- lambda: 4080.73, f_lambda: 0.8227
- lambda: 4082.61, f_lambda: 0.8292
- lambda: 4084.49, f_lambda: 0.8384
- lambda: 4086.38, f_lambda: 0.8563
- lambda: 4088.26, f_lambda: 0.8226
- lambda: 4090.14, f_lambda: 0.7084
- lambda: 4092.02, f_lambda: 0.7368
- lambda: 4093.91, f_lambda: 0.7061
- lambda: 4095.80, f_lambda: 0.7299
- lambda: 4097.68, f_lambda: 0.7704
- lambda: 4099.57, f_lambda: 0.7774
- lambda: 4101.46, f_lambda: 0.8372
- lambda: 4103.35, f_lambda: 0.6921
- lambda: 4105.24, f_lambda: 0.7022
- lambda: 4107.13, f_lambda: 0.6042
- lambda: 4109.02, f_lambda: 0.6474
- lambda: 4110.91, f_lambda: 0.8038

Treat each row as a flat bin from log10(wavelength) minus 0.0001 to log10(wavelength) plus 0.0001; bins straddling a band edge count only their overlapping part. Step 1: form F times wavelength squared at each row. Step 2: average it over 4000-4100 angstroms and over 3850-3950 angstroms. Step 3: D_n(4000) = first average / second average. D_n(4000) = 1.39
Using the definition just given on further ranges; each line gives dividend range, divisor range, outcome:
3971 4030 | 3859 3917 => 1.40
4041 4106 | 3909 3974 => 1.19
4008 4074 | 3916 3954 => 1.20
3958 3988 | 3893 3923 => 1.27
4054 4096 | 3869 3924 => 1.48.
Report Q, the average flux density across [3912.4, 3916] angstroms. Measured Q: 0.644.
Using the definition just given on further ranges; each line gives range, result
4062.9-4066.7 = 0.827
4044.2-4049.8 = 0.772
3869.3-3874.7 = 0.629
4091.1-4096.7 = 0.723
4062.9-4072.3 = 0.819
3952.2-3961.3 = 0.728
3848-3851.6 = 0.487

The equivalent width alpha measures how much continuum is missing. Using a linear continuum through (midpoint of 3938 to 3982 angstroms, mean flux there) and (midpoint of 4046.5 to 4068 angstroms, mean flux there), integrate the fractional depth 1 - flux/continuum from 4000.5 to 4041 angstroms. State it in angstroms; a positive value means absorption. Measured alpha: -0.81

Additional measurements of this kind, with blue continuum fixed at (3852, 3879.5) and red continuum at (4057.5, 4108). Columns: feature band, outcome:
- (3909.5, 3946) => -3.26 angstroms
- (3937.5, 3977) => -4.82 angstroms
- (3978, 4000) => -2.74 angstroms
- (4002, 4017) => -1.26 angstroms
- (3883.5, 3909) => 0.73 angstroms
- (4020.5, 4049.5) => -2.00 angstroms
